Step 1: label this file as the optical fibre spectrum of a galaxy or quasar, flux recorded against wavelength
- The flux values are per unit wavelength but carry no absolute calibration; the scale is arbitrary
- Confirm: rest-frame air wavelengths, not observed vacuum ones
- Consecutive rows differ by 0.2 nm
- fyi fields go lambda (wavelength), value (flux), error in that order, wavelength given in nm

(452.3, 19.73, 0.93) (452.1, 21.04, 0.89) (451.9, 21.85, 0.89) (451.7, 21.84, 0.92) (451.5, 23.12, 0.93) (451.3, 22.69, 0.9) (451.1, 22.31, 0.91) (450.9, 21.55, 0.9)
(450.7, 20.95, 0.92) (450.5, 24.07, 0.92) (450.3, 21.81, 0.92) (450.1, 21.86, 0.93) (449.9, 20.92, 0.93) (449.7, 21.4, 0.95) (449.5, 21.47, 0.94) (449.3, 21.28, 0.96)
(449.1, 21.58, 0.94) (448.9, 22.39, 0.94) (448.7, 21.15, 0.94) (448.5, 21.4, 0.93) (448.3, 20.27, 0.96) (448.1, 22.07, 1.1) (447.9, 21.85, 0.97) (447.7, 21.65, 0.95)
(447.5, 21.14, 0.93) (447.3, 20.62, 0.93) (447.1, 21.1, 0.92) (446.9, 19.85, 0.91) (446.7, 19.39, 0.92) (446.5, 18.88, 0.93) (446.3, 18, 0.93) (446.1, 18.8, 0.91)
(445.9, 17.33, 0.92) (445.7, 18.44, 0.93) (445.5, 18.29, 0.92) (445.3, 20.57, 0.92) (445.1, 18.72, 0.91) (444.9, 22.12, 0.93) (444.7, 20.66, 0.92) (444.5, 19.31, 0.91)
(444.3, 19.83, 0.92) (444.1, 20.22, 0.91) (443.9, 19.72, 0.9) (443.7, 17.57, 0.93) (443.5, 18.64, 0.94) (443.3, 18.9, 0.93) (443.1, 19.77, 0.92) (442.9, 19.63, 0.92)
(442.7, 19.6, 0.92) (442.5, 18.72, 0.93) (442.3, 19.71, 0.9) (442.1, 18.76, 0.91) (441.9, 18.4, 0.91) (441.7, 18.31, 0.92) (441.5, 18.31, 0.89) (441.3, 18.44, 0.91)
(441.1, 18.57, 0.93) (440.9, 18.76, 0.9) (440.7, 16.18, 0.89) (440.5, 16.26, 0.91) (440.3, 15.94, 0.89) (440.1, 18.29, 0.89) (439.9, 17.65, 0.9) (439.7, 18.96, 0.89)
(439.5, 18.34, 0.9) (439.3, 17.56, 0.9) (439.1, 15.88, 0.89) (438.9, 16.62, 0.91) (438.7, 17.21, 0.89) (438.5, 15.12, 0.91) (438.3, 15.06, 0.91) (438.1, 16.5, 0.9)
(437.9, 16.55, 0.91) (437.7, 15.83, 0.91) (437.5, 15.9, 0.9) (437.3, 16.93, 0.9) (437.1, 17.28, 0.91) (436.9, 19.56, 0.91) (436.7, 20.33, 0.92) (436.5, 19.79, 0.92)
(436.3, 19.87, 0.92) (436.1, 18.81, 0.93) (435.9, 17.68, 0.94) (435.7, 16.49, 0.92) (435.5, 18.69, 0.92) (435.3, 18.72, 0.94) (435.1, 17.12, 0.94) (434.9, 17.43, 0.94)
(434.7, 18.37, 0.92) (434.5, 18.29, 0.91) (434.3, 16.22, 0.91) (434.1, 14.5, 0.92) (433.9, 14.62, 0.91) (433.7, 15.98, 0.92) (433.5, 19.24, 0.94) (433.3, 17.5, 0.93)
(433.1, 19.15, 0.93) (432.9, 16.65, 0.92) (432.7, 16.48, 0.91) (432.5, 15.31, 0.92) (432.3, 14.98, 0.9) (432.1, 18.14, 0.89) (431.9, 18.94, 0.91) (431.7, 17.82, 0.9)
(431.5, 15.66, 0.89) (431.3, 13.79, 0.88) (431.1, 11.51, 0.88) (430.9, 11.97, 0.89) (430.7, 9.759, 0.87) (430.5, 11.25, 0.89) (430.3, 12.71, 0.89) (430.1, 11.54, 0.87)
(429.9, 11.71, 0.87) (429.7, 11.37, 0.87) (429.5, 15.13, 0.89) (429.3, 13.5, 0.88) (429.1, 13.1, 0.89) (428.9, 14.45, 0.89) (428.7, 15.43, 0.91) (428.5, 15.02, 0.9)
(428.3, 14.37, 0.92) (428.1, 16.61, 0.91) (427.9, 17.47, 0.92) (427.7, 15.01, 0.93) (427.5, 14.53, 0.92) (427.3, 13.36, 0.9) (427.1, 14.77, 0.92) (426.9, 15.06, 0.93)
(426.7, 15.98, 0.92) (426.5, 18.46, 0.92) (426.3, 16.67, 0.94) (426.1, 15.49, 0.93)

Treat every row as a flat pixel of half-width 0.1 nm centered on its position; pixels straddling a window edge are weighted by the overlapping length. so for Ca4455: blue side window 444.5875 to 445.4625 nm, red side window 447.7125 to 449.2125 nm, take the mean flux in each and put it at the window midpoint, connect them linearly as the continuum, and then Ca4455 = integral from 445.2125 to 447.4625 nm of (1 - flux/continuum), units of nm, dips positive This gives 0.17 nm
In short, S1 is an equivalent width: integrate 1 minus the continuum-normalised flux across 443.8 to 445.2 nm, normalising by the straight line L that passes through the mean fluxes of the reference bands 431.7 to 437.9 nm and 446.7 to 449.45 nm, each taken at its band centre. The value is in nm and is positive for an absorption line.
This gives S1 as 0.01 nm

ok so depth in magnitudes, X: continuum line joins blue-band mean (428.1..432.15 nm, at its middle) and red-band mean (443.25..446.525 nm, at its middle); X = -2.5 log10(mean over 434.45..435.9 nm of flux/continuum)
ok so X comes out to -0.14 mag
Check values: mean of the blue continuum 13.9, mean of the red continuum 19.2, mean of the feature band 17.8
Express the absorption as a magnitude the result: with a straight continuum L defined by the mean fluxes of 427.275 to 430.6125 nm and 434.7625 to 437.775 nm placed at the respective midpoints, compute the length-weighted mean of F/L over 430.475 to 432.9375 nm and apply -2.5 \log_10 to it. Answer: 0.05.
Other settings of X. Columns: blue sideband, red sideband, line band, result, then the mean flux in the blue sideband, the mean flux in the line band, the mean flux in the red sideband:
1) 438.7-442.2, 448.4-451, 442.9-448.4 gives 0.01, 17.7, 19.8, 21.7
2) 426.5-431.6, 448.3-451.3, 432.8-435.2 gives -0.09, 13.9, 17.1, 21.7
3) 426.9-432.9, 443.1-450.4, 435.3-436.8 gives -0.14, 14.4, 18.8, 20.2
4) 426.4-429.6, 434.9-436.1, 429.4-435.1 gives 0.10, 15.1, 15.2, 17.8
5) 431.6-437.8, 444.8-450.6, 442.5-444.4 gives 0.02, 17.5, 19.3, 20.6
